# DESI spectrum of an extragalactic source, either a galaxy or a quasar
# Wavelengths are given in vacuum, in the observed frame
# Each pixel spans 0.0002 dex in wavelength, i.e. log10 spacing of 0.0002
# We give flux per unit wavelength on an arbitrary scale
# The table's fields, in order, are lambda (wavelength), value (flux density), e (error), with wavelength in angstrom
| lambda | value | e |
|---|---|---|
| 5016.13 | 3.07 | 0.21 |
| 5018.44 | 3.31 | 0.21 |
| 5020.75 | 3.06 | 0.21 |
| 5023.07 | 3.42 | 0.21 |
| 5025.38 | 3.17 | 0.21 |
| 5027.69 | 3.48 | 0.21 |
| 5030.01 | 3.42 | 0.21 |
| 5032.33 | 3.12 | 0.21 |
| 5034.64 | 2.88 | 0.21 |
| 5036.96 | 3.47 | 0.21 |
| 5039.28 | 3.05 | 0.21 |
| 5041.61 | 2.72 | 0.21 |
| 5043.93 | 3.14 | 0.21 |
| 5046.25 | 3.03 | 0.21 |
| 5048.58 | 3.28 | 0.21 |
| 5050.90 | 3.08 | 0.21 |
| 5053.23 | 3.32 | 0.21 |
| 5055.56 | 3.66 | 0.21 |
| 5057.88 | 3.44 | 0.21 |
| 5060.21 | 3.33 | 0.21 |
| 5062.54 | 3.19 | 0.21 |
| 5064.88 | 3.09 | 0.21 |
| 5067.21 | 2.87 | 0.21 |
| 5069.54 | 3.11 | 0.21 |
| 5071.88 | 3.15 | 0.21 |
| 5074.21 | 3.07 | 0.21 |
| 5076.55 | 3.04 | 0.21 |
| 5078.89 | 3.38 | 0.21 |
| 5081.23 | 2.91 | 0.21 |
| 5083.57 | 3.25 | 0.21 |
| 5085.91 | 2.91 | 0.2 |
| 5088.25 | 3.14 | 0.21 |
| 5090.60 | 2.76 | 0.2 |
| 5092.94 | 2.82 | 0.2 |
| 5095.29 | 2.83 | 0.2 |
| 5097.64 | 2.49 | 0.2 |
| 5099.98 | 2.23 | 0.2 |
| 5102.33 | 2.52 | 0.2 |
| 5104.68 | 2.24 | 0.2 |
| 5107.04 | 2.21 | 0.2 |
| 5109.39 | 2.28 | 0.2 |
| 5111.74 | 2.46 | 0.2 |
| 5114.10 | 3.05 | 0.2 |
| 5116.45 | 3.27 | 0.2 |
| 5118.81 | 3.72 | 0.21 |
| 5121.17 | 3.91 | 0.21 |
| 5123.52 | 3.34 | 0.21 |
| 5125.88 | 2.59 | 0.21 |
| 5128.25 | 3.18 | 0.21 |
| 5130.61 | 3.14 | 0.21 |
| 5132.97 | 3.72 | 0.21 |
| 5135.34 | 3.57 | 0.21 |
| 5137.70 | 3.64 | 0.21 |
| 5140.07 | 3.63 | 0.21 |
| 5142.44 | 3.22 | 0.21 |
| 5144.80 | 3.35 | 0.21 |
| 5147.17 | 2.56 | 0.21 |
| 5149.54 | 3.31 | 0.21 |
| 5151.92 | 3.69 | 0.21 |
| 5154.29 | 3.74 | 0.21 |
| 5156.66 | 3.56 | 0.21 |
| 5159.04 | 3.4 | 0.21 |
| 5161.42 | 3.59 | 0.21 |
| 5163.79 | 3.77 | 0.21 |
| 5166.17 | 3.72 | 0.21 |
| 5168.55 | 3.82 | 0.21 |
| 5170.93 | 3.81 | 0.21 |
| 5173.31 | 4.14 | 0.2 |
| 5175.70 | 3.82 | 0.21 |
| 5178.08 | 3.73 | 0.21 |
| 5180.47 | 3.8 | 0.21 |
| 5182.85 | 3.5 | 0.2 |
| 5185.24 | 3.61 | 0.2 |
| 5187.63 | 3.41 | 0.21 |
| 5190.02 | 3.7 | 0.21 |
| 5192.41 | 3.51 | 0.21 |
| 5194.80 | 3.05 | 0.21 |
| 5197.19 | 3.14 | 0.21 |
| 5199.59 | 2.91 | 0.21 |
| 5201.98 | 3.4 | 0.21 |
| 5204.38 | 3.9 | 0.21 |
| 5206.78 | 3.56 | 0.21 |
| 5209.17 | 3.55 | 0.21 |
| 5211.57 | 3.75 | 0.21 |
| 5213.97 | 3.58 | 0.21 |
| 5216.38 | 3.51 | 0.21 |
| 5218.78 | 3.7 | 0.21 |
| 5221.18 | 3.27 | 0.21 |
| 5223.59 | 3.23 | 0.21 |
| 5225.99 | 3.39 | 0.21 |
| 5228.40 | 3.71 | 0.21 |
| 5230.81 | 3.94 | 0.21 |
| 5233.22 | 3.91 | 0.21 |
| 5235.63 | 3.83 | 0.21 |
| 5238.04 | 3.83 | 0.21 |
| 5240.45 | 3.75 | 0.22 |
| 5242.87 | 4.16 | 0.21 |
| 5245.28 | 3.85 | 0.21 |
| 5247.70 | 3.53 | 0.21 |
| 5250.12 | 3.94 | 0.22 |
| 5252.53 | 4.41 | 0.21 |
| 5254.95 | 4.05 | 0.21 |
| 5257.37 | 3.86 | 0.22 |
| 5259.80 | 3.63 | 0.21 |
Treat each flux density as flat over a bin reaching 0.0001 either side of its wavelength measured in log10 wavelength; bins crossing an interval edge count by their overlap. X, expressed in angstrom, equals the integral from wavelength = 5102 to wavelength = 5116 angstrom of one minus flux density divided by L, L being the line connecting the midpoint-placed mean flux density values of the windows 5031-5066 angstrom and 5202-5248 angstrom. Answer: 3.6 angstrom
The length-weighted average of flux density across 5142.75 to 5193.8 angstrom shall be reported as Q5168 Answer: 3.59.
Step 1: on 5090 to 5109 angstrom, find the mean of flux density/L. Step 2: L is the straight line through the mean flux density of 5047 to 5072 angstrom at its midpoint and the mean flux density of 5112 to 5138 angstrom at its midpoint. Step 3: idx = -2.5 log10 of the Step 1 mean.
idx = 0.30 mag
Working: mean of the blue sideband 3.23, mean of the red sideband 3.33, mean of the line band 2.5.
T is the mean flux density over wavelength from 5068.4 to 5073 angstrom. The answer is 3.13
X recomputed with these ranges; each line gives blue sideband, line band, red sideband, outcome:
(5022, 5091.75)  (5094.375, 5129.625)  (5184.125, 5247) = 5.2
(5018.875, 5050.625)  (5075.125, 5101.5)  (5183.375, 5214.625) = 3.1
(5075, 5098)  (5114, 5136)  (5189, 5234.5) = -1.6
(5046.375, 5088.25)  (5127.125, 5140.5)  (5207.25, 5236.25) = -0.4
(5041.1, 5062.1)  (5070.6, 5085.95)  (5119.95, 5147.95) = 0.7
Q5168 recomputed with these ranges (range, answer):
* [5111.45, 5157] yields 3.35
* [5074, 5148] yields 3.02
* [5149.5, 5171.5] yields 3.65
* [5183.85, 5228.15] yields 3.46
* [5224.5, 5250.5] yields 3.79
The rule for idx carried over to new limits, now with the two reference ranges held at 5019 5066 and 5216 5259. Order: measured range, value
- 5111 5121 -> 0.06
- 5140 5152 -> 0.09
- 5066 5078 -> 0.08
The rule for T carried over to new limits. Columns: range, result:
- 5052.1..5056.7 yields 3.49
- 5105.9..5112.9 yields 2.32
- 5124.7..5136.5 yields 3.24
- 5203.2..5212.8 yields 3.69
